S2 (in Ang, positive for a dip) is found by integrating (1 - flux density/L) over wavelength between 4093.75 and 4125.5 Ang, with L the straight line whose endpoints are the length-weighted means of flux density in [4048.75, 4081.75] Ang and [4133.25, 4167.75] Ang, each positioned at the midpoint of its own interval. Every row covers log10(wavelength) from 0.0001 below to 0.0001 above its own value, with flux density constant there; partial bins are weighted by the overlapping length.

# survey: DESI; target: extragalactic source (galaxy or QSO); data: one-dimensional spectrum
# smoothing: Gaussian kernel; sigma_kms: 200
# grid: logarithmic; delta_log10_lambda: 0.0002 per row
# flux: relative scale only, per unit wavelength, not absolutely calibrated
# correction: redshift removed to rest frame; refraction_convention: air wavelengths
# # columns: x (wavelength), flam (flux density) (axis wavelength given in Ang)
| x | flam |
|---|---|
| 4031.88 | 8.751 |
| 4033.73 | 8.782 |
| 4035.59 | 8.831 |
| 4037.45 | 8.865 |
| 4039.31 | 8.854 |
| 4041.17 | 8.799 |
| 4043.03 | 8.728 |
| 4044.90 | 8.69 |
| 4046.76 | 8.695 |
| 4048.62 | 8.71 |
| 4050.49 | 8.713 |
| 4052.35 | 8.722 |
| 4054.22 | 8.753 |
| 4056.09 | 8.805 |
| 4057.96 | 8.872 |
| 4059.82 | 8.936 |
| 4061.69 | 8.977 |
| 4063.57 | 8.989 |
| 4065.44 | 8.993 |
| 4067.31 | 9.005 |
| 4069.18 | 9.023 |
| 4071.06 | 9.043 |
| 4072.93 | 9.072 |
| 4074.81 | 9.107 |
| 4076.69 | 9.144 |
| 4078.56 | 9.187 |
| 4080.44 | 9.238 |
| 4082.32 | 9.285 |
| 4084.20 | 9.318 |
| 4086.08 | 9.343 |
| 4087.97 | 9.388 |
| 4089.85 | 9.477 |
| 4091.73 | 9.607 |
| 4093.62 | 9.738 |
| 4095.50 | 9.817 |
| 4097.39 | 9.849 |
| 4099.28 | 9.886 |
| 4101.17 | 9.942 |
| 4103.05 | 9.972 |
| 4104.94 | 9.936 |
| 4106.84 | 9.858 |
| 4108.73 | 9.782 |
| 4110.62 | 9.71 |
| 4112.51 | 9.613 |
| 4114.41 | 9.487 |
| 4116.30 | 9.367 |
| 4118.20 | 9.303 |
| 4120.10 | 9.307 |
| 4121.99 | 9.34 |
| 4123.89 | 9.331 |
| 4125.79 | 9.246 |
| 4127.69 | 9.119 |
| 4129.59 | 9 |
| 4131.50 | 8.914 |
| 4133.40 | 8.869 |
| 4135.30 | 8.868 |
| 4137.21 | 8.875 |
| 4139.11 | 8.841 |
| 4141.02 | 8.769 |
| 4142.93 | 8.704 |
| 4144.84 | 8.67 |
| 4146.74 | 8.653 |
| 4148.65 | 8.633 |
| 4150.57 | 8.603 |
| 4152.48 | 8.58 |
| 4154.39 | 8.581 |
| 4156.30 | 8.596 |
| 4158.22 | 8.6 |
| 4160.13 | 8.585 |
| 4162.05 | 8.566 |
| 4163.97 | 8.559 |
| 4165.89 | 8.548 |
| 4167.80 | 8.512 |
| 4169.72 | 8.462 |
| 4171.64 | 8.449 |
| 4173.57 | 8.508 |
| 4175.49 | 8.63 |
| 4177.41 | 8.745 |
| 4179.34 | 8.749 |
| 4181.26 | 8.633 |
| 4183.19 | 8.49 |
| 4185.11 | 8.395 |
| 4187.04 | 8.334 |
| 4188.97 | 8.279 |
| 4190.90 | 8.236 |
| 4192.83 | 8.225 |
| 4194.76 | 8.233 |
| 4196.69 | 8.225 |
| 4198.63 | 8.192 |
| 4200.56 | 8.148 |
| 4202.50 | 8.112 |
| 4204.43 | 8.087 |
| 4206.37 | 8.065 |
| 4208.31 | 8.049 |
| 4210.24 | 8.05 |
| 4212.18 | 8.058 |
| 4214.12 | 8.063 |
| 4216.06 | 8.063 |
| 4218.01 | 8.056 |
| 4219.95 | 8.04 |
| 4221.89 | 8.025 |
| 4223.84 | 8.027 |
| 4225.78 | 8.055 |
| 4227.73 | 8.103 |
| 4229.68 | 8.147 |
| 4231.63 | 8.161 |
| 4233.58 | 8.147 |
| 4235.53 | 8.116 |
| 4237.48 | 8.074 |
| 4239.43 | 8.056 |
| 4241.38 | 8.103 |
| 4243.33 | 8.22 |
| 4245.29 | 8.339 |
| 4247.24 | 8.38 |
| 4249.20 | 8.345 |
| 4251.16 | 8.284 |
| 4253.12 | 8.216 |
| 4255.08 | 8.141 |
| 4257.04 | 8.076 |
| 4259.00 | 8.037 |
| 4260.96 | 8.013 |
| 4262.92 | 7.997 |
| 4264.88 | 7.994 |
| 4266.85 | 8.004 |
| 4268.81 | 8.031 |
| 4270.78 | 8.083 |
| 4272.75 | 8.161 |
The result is -3.01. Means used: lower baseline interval 8.97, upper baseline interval 8.66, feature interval 9.65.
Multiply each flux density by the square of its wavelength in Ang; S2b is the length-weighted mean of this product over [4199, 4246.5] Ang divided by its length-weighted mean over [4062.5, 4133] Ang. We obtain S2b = 0.92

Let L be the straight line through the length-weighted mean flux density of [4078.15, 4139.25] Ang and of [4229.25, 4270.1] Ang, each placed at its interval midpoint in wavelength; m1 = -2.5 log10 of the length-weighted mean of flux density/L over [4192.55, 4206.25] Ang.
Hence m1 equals 0.06 mag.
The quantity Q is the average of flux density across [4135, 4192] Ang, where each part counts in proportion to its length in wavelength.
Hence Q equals 8.58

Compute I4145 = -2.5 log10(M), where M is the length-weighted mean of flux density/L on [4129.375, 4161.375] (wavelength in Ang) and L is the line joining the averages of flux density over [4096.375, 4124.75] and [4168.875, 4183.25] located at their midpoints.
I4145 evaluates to 0.045 mag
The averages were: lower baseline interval 9.65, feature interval 8.72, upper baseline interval 8.59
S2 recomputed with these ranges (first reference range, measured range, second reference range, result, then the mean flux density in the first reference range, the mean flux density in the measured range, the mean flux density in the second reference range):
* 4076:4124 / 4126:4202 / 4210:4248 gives 2.2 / 9.55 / 8.58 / 8.11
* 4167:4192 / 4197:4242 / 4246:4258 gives 1.4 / 8.49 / 8.09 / 8.24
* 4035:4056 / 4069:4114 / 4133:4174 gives -4.2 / 8.76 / 9.52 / 8.64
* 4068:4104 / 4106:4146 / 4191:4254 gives -0.5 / 9.44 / 9.19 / 8.14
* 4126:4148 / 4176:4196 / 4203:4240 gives -0.1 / 8.86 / 8.44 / 8.08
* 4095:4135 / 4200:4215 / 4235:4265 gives 0.9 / 9.49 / 8.08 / 8.16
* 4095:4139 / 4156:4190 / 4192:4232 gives 0.4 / 9.44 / 8.53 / 8.1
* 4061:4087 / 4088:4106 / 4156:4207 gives -1.6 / 9.12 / 9.78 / 8.41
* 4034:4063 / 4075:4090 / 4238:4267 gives -1.0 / 8.8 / 9.28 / 8.15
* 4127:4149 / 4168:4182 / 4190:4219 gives -0.3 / 8.83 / 8.59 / 8.12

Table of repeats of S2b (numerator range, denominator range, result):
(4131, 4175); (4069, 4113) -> 0.94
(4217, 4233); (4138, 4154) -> 0.97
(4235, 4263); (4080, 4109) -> 0.91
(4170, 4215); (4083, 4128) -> 0.90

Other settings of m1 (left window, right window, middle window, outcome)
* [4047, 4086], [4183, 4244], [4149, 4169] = -0.01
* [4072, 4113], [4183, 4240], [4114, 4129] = -0.01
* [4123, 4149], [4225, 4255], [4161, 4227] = 0.03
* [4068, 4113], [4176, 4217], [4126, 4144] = 0.01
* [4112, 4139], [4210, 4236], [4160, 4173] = 0.02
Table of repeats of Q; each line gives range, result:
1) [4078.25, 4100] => 9.51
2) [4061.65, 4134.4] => 9.38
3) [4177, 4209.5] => 8.3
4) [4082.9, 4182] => 9.08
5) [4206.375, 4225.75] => 8.05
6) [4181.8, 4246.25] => 8.15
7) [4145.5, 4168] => 8.59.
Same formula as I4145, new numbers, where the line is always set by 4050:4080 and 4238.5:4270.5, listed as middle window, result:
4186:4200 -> 0.022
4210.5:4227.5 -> 0.033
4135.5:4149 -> -0.015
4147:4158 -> -0.001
